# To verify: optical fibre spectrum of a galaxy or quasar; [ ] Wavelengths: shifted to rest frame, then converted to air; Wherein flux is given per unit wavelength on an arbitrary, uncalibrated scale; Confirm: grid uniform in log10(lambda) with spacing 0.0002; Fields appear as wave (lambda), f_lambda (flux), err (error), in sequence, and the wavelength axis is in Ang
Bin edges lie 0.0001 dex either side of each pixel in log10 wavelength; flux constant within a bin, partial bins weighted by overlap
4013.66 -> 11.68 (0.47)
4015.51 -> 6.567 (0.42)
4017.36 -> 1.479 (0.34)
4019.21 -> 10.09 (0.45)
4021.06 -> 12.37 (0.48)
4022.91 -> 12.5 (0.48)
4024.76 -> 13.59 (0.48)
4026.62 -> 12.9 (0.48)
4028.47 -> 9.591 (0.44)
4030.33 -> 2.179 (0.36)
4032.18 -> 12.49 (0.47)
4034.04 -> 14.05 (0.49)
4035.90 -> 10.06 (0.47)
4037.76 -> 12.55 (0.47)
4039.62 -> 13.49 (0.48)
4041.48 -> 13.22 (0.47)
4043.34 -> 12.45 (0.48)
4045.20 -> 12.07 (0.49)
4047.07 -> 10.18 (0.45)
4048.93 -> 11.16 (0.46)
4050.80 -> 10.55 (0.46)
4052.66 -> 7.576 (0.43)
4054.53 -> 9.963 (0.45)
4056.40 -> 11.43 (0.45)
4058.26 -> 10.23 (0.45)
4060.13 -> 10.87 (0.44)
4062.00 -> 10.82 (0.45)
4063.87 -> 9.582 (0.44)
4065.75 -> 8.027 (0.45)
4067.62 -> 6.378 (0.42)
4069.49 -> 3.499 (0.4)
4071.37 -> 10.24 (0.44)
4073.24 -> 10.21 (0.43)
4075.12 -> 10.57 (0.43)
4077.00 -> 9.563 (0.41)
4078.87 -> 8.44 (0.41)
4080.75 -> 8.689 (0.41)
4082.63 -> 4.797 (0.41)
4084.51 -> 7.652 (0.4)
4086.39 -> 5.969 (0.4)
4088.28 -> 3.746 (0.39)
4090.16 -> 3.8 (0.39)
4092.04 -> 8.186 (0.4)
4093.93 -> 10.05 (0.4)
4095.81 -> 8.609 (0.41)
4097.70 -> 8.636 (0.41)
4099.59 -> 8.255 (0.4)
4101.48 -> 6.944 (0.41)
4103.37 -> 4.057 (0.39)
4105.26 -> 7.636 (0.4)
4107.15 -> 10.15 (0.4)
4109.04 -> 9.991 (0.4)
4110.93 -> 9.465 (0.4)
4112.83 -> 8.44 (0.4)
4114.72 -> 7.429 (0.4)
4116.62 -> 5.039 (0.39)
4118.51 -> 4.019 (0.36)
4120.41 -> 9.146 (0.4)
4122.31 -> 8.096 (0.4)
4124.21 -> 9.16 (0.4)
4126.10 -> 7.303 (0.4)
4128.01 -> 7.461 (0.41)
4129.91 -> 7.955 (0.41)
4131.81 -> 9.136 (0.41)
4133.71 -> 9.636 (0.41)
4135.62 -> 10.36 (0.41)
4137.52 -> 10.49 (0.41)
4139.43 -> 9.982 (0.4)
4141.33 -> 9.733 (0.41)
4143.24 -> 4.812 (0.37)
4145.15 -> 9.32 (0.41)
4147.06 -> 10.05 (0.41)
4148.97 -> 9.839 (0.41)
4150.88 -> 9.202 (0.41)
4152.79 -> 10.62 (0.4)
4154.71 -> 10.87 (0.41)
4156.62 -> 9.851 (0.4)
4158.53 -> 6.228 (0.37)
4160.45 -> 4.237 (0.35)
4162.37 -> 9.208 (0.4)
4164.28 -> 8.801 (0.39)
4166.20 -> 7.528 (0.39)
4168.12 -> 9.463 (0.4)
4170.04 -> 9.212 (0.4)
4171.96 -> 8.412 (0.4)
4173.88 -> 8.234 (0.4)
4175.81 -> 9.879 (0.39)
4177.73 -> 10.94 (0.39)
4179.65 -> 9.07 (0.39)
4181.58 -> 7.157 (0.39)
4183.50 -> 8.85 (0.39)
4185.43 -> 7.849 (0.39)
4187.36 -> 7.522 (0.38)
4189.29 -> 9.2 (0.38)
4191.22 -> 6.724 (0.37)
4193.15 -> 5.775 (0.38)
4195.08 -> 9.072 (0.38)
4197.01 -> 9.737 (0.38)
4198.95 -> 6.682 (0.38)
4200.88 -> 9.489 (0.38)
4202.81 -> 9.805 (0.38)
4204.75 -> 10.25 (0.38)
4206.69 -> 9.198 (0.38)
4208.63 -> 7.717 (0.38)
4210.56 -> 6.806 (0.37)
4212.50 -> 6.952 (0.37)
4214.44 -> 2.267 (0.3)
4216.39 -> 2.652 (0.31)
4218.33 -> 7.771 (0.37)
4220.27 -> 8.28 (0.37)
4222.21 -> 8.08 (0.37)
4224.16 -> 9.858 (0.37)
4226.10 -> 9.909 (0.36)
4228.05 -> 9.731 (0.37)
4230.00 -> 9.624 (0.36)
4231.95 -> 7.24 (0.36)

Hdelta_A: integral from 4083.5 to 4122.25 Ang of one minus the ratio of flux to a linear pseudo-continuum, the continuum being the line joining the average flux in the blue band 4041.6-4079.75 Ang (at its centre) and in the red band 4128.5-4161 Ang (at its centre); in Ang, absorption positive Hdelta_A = 8.3 Ang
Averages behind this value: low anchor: 9.77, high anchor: 9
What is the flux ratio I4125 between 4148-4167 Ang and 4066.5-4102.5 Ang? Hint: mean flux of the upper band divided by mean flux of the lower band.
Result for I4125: 1.14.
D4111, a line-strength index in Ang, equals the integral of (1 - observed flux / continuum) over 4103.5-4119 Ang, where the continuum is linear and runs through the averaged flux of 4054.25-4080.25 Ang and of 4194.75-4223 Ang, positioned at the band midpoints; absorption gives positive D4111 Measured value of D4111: 1.9 Ang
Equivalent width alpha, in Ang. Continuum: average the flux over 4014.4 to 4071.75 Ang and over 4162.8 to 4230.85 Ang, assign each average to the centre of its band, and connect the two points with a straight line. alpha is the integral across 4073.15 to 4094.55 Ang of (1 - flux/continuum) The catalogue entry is 4.68 Ang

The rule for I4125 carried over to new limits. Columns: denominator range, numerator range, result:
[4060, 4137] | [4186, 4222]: 0.95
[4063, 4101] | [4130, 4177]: 1.16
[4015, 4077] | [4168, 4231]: 0.81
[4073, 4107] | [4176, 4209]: 1.14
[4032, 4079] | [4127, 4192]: 0.85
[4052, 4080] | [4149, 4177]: 0.95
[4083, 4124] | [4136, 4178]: 1.21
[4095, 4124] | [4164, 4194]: 1.08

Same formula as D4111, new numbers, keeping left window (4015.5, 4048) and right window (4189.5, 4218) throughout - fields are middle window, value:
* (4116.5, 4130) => 2.4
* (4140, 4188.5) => -3.0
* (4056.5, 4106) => 9.4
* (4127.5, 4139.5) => -0.7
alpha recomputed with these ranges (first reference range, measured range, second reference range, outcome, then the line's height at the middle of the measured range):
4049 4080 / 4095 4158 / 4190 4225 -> 0.2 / 8.57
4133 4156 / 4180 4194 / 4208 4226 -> 0.6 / 7.98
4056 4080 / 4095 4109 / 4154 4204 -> 1.7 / 8.95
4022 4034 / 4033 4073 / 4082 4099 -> -4.7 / 9.24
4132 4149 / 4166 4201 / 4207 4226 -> -2.1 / 7.98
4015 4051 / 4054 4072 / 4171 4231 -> 2.1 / 10.3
